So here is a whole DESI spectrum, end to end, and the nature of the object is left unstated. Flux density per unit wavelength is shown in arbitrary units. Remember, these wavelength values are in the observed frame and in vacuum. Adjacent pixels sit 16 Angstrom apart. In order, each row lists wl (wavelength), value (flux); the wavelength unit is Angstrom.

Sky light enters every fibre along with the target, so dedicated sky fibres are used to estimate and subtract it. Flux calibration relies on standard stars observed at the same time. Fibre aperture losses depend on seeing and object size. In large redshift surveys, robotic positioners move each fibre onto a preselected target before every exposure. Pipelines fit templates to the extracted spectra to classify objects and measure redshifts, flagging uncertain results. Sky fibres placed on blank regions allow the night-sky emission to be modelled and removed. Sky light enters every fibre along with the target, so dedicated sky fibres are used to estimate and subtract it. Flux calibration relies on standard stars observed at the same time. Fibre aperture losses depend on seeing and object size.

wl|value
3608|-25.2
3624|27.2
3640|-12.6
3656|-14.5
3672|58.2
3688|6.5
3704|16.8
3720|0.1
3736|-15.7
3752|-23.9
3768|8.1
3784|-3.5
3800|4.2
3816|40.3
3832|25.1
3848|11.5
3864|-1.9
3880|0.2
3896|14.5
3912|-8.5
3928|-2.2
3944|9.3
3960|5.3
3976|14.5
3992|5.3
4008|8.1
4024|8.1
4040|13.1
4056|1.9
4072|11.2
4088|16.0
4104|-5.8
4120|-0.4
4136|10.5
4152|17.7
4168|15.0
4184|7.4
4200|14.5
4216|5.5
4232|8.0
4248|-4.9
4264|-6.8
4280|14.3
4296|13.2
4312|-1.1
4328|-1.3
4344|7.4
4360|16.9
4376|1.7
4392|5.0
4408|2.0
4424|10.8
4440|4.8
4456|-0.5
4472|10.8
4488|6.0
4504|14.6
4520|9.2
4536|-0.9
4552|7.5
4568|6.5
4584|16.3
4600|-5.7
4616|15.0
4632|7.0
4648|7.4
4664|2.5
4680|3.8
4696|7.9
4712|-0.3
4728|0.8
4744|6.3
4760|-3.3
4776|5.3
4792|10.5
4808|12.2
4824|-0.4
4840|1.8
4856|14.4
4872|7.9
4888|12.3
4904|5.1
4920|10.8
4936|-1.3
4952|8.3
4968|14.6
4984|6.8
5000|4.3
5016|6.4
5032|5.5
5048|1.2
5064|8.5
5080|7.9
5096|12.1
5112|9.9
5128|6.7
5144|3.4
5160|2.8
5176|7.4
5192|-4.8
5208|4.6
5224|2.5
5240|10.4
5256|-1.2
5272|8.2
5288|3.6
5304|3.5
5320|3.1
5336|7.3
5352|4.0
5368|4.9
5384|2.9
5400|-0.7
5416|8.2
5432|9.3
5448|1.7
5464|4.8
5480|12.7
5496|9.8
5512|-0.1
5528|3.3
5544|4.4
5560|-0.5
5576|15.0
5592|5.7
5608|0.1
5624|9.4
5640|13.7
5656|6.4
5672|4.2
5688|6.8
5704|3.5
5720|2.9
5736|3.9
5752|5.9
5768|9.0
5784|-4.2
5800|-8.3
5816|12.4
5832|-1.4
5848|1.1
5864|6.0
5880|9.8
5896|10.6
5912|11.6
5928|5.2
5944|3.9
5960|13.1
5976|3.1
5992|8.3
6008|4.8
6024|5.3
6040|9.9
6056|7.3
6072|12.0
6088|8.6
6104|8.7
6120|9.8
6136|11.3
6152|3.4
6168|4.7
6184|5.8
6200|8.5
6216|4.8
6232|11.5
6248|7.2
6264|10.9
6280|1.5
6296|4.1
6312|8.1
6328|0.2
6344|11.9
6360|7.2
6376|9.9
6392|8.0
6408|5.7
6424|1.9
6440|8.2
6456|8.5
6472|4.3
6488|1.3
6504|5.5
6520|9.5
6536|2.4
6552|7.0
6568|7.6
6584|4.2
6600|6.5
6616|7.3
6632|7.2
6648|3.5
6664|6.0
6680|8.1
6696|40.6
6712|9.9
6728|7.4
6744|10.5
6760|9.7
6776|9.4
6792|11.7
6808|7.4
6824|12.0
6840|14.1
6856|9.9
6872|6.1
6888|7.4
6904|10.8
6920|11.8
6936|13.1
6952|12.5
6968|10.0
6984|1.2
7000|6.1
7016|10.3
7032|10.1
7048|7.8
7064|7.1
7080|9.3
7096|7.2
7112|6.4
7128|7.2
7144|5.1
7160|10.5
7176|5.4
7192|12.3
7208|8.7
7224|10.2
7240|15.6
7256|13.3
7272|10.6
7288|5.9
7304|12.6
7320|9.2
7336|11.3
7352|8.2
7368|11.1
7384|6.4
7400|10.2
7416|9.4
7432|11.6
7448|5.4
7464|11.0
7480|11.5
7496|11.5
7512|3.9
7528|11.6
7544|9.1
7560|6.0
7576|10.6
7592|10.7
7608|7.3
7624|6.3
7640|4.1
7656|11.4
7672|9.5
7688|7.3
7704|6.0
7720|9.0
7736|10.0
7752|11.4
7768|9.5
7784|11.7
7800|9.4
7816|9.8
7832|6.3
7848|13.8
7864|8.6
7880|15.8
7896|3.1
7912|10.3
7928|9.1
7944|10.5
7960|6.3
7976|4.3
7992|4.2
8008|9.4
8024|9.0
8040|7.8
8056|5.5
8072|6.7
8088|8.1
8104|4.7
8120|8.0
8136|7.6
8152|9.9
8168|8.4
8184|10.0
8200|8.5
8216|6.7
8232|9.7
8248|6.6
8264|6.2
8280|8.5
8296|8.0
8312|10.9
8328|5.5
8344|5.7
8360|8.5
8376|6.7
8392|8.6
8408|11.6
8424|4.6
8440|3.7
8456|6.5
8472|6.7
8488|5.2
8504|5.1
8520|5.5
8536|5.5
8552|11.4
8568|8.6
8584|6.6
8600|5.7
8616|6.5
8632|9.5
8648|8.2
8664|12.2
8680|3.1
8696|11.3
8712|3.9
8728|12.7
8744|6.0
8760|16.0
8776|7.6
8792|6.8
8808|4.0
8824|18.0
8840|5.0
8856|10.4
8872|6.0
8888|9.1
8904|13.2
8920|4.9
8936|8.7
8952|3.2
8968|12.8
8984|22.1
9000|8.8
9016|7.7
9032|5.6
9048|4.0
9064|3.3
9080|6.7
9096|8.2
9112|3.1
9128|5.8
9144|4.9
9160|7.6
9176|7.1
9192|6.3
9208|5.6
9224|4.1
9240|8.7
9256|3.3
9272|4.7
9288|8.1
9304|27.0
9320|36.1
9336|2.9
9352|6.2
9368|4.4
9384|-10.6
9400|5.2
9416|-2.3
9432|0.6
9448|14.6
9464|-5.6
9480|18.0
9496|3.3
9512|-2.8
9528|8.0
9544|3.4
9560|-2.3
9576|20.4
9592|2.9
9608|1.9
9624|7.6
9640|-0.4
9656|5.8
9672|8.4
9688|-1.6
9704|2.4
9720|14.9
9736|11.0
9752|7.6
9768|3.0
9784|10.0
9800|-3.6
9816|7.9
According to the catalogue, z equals 0.79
